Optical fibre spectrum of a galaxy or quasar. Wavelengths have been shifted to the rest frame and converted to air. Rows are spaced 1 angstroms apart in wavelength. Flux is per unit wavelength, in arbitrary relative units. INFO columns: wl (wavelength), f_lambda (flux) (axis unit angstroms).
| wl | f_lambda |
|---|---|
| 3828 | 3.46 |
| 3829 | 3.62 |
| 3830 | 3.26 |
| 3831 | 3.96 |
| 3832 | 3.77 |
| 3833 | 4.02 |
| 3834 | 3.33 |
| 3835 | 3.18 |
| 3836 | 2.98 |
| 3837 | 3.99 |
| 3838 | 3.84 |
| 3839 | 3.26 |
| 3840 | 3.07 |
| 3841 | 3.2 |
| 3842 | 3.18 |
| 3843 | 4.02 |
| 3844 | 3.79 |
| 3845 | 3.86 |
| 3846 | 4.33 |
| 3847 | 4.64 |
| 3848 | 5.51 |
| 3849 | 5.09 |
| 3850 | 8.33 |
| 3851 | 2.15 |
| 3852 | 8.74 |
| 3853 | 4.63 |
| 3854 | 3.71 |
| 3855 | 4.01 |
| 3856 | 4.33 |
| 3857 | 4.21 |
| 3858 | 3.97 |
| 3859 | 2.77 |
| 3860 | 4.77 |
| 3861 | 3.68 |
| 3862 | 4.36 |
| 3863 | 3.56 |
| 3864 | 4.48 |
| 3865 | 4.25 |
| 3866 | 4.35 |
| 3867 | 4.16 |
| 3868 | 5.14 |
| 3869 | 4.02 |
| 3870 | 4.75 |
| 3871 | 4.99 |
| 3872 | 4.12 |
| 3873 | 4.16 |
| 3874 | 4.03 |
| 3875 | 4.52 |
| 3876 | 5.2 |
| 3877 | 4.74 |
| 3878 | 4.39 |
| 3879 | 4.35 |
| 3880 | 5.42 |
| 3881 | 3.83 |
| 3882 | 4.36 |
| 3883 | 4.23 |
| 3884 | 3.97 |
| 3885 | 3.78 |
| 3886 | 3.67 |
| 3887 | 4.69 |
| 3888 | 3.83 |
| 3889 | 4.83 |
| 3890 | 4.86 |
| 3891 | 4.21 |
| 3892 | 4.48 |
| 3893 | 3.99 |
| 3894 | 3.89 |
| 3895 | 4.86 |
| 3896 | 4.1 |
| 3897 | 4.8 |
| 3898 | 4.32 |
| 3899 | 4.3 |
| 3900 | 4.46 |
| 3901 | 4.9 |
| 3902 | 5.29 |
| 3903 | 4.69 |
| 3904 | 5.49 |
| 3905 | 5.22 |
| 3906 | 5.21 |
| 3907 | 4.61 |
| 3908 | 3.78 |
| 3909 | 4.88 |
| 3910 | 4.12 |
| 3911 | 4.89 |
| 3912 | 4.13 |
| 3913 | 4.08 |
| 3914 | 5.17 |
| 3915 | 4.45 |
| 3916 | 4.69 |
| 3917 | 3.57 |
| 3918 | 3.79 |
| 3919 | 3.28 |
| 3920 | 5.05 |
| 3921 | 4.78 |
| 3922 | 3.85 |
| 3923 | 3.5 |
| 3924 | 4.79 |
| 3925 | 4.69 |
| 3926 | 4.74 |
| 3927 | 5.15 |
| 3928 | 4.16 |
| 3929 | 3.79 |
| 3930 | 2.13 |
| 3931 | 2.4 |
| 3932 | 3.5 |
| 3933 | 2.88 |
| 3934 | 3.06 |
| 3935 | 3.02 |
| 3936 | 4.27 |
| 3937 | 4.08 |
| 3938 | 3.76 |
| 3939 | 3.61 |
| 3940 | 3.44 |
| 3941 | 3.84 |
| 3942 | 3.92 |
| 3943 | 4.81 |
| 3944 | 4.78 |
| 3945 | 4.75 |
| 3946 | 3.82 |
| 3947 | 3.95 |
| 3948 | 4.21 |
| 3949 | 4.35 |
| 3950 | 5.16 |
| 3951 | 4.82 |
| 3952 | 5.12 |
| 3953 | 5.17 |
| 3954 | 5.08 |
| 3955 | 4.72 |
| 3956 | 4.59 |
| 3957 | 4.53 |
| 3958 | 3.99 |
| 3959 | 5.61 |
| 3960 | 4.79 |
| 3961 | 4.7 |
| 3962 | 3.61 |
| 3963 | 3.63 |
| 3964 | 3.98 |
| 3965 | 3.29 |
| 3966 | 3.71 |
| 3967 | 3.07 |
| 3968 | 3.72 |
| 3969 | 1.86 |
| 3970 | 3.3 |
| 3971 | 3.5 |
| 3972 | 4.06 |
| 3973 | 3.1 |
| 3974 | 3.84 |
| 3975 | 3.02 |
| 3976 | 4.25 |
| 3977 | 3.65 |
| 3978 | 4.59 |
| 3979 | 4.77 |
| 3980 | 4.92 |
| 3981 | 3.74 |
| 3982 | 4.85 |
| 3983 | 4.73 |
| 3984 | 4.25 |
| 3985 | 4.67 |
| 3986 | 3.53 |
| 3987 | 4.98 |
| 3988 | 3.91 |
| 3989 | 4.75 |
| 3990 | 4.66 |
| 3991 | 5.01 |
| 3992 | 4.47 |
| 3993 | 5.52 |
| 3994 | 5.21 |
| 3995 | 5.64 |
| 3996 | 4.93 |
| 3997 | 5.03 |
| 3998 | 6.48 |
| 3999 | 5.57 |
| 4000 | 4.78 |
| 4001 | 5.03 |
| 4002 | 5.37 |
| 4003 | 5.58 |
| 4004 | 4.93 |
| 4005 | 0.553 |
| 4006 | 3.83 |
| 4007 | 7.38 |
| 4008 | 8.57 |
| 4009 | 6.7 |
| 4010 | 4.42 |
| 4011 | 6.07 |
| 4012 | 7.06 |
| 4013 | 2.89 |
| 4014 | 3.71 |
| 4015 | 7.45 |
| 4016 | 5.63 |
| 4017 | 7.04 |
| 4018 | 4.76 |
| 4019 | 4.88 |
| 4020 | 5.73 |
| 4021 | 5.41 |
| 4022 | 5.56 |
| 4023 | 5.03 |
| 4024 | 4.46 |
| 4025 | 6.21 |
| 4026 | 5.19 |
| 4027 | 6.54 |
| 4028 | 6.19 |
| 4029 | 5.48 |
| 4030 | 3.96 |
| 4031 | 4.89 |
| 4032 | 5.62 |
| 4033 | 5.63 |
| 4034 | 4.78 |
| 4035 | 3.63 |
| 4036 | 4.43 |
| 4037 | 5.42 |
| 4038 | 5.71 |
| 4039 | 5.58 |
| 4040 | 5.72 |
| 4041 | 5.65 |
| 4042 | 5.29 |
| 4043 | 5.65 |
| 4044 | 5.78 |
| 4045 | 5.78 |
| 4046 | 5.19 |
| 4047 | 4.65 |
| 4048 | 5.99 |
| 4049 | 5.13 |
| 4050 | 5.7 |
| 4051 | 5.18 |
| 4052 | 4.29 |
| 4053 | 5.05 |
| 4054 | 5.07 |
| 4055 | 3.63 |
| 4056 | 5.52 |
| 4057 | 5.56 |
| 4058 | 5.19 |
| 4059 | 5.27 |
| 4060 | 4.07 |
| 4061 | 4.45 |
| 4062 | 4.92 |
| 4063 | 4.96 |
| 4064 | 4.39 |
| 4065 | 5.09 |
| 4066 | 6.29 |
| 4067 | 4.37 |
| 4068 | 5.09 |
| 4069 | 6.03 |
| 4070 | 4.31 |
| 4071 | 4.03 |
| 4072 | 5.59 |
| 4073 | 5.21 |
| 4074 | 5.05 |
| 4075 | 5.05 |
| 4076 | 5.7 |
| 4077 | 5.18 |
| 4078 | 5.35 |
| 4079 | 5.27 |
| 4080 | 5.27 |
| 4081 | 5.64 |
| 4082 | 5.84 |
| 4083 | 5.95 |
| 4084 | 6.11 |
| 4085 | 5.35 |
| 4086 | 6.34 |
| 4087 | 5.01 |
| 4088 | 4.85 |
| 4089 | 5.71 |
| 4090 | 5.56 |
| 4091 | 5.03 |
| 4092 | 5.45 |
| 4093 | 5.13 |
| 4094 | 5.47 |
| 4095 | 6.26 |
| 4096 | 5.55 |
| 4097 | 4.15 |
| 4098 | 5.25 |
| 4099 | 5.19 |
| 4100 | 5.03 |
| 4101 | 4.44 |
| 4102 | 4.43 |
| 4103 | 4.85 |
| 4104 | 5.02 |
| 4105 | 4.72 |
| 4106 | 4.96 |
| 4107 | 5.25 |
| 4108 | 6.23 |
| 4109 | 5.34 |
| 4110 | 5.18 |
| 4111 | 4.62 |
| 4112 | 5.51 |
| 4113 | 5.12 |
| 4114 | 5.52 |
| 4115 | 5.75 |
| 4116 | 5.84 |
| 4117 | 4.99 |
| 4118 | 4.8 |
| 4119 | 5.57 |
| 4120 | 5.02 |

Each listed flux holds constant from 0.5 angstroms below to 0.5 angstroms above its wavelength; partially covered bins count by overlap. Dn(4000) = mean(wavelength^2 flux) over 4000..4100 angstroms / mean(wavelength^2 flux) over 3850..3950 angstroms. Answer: 1.3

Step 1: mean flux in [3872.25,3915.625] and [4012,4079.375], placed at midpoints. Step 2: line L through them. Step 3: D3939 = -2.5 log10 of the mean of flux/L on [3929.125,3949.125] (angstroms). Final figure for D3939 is 0.26 mag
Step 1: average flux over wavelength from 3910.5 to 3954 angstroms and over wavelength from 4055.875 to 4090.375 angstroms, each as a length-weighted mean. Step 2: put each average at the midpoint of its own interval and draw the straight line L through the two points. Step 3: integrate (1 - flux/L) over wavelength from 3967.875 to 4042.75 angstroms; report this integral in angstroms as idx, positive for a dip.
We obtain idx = -3.3 angstroms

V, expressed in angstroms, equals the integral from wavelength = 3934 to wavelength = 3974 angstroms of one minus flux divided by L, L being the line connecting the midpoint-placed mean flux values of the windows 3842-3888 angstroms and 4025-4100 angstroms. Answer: 6.0 angstroms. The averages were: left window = 4.43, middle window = 4.08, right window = 5.25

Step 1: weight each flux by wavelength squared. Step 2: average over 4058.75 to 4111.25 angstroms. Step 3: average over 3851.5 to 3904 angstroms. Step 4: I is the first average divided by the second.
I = 1.3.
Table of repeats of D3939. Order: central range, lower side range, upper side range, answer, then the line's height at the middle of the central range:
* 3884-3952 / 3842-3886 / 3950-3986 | 0.01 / 4.29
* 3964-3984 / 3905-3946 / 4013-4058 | 0.21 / 4.62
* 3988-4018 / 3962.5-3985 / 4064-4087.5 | -0.23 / 4.26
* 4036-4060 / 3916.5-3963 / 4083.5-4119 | -0.08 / 4.9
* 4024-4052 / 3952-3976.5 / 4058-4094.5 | -0.11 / 4.81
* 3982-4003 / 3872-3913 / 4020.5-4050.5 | 0.03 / 5.08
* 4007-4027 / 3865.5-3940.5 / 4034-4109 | -0.16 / 4.9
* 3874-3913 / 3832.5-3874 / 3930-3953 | -0.10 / 4.1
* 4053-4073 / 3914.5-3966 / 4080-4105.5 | 0.03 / 5.07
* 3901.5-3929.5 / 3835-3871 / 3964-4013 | -0.02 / 4.4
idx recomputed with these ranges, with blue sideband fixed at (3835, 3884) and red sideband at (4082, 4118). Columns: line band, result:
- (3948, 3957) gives -0.3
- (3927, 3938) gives 2.8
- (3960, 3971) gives 2.8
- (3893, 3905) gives -0.5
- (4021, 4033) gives -1.0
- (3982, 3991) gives 0.6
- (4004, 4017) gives -1.3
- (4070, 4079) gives 0.1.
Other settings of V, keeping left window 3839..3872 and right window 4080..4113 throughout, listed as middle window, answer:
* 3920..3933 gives 1.89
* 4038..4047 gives -0.80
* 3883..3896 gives 0.70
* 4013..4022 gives -0.80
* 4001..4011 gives -0.70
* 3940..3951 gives 0.86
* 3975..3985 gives 0.99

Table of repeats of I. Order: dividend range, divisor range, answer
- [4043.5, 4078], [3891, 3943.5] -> 1.30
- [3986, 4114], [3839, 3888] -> 1.32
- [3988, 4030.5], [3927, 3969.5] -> 1.37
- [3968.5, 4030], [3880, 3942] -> 1.22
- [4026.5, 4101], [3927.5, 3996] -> 1.33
